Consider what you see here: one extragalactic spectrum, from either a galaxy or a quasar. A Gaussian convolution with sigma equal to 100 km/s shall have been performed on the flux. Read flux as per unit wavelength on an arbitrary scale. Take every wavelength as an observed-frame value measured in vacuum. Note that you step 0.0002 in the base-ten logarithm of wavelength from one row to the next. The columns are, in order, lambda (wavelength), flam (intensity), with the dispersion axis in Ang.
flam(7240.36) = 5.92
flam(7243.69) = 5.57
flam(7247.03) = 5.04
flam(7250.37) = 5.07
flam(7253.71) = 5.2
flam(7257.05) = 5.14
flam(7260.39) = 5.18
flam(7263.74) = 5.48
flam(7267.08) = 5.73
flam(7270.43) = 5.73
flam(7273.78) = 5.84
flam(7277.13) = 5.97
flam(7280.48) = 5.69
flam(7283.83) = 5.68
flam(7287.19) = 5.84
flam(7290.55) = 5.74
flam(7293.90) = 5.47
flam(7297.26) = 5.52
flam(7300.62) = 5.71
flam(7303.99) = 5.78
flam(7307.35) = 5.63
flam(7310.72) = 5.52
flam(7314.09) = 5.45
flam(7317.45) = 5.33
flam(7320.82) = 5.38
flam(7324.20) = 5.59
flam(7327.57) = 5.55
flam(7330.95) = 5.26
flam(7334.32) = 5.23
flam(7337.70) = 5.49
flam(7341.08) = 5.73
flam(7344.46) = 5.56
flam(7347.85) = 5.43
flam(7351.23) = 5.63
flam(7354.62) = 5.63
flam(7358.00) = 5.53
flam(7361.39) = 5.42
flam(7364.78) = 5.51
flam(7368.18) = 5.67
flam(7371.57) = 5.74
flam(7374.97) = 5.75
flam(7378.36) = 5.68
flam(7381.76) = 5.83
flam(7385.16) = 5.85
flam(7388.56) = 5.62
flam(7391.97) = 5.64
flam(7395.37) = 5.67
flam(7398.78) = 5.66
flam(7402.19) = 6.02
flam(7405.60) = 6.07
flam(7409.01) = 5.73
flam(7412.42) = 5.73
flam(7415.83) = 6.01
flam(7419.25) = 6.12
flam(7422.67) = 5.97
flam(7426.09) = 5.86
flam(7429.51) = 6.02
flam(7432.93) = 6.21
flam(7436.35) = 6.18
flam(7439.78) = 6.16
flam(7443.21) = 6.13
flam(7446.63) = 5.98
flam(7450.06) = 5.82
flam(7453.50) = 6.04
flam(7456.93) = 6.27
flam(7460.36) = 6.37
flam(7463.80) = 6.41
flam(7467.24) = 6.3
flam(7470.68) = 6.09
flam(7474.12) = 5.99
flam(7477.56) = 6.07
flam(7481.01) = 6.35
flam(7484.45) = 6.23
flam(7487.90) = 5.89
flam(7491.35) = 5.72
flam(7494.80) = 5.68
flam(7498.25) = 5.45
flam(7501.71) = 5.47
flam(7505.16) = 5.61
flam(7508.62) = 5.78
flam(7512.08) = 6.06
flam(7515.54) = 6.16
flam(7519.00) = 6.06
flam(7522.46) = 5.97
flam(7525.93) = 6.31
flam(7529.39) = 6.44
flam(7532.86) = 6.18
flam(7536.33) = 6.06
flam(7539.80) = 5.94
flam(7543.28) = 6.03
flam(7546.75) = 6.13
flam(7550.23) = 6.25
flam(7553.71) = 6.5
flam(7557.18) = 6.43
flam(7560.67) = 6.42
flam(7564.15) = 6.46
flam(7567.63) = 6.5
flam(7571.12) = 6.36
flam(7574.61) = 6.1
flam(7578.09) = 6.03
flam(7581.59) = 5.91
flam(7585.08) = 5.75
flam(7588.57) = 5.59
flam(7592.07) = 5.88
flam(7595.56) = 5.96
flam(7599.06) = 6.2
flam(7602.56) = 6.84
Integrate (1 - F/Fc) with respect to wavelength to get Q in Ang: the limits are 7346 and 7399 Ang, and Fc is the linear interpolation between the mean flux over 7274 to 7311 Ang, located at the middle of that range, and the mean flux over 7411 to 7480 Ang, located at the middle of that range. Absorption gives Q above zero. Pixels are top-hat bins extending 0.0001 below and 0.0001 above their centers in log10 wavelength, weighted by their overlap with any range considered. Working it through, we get 2.4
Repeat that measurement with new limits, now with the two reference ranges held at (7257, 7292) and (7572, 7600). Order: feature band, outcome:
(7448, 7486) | -2.2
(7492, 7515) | 0.6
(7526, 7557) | -1.7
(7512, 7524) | -0.4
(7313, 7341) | 1.4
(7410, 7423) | -0.4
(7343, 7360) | 0.5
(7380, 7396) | 0.1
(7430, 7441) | -0.7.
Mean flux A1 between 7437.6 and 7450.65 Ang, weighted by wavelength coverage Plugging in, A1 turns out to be 6.05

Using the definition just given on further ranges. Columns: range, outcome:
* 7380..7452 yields 5.92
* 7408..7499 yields 6.04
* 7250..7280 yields 5.51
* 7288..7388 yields 5.58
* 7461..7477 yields 6.2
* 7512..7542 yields 6.13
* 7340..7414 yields 5.69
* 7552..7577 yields 6.39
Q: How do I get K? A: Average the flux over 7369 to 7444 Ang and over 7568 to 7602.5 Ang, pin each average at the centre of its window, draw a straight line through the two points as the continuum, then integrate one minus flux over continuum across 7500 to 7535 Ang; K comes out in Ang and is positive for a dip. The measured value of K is -0.1 Ang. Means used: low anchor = 5.89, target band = 6.01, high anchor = 6.04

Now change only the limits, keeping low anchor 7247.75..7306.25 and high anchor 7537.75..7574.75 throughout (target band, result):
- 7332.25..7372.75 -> 1.55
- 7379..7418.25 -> 0.51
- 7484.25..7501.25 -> 1.09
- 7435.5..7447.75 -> -0.25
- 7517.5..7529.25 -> 0.09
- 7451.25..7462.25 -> -0.33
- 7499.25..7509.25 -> 0.92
